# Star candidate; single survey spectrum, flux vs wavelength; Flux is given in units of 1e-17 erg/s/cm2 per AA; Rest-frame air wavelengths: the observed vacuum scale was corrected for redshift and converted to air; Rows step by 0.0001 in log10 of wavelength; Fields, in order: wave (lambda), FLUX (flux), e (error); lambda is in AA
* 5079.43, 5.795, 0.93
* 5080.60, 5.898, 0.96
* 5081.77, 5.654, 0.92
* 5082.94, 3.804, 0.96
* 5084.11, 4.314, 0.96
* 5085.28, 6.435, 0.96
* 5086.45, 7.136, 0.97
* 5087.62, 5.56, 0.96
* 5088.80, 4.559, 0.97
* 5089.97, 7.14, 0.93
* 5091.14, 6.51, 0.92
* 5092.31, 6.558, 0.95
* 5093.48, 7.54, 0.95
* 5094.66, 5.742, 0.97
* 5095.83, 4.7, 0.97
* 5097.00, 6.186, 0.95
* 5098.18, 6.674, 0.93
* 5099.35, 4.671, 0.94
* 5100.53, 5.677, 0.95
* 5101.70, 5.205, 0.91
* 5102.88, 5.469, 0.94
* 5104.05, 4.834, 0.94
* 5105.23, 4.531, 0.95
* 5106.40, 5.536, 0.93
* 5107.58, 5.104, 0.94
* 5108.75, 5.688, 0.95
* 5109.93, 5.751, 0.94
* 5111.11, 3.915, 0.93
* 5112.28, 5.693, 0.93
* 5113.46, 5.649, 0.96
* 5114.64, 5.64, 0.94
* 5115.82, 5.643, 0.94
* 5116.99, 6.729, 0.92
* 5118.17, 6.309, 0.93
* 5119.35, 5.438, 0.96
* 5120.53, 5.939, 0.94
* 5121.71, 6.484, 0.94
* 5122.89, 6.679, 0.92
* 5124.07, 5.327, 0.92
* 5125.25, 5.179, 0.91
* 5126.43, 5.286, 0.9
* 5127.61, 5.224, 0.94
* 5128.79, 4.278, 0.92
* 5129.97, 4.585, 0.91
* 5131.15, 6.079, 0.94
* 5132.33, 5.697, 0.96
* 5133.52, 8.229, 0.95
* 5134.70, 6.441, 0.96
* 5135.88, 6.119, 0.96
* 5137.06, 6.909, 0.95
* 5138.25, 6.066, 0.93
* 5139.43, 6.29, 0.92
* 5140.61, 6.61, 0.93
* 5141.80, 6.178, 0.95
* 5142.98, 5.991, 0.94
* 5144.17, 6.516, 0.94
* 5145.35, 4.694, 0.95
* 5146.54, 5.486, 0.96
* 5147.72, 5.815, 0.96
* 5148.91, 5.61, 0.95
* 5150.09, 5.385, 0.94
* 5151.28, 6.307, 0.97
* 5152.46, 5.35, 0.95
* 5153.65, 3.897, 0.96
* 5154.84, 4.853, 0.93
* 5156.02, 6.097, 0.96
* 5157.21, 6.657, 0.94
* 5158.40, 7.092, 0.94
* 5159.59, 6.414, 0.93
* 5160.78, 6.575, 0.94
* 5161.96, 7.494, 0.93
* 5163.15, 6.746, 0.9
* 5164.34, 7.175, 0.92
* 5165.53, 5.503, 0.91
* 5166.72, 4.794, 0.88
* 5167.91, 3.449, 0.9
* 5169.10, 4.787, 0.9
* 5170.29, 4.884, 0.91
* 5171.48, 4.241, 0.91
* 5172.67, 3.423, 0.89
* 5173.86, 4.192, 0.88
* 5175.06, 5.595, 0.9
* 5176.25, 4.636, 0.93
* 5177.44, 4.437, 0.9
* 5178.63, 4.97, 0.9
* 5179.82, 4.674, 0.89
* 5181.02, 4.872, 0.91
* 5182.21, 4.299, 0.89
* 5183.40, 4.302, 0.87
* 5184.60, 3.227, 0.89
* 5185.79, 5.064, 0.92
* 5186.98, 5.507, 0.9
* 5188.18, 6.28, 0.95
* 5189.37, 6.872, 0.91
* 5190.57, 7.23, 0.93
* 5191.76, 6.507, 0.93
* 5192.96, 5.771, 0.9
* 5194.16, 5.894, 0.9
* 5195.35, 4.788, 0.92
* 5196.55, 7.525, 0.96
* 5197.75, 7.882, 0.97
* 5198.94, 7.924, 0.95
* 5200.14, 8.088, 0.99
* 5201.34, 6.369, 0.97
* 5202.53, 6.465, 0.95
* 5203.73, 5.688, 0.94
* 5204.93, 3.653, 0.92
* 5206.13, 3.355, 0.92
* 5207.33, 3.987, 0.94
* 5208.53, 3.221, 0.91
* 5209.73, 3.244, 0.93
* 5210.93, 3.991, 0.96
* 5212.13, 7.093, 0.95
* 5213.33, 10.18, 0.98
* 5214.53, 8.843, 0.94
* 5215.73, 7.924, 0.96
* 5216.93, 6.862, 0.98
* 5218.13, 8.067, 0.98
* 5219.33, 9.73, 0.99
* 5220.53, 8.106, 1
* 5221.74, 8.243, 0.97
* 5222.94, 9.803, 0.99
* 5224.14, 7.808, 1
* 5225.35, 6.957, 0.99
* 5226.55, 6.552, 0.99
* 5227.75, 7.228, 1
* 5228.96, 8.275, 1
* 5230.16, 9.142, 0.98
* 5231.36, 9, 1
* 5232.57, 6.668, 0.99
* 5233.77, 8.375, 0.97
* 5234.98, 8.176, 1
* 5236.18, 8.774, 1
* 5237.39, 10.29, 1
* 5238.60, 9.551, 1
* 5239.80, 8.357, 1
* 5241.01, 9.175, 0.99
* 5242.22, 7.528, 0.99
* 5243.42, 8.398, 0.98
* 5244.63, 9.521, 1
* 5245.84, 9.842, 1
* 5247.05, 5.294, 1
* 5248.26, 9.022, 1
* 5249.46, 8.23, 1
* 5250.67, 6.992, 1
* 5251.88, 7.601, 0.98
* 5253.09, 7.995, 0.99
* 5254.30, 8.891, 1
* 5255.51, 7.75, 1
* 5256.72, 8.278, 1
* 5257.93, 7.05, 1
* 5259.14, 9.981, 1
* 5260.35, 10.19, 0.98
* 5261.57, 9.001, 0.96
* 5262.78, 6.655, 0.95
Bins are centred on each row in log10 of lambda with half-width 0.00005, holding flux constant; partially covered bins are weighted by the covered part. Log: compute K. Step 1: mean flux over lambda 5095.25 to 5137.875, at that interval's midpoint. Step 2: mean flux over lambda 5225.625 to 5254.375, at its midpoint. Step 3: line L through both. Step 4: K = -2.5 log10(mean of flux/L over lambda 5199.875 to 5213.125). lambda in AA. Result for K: 0.43 mag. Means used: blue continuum 5.66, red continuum 8.26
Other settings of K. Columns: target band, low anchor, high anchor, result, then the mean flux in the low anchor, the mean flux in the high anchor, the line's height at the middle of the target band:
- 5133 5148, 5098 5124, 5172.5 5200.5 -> -0.123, 5.58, 5.59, 5.59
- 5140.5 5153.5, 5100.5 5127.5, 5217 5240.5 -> 0.113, 5.55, 8.34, 6.35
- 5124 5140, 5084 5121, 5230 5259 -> 0.075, 5.72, 8.34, 6.26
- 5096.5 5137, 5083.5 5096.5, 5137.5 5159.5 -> 0.052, 6.02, 5.85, 5.94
